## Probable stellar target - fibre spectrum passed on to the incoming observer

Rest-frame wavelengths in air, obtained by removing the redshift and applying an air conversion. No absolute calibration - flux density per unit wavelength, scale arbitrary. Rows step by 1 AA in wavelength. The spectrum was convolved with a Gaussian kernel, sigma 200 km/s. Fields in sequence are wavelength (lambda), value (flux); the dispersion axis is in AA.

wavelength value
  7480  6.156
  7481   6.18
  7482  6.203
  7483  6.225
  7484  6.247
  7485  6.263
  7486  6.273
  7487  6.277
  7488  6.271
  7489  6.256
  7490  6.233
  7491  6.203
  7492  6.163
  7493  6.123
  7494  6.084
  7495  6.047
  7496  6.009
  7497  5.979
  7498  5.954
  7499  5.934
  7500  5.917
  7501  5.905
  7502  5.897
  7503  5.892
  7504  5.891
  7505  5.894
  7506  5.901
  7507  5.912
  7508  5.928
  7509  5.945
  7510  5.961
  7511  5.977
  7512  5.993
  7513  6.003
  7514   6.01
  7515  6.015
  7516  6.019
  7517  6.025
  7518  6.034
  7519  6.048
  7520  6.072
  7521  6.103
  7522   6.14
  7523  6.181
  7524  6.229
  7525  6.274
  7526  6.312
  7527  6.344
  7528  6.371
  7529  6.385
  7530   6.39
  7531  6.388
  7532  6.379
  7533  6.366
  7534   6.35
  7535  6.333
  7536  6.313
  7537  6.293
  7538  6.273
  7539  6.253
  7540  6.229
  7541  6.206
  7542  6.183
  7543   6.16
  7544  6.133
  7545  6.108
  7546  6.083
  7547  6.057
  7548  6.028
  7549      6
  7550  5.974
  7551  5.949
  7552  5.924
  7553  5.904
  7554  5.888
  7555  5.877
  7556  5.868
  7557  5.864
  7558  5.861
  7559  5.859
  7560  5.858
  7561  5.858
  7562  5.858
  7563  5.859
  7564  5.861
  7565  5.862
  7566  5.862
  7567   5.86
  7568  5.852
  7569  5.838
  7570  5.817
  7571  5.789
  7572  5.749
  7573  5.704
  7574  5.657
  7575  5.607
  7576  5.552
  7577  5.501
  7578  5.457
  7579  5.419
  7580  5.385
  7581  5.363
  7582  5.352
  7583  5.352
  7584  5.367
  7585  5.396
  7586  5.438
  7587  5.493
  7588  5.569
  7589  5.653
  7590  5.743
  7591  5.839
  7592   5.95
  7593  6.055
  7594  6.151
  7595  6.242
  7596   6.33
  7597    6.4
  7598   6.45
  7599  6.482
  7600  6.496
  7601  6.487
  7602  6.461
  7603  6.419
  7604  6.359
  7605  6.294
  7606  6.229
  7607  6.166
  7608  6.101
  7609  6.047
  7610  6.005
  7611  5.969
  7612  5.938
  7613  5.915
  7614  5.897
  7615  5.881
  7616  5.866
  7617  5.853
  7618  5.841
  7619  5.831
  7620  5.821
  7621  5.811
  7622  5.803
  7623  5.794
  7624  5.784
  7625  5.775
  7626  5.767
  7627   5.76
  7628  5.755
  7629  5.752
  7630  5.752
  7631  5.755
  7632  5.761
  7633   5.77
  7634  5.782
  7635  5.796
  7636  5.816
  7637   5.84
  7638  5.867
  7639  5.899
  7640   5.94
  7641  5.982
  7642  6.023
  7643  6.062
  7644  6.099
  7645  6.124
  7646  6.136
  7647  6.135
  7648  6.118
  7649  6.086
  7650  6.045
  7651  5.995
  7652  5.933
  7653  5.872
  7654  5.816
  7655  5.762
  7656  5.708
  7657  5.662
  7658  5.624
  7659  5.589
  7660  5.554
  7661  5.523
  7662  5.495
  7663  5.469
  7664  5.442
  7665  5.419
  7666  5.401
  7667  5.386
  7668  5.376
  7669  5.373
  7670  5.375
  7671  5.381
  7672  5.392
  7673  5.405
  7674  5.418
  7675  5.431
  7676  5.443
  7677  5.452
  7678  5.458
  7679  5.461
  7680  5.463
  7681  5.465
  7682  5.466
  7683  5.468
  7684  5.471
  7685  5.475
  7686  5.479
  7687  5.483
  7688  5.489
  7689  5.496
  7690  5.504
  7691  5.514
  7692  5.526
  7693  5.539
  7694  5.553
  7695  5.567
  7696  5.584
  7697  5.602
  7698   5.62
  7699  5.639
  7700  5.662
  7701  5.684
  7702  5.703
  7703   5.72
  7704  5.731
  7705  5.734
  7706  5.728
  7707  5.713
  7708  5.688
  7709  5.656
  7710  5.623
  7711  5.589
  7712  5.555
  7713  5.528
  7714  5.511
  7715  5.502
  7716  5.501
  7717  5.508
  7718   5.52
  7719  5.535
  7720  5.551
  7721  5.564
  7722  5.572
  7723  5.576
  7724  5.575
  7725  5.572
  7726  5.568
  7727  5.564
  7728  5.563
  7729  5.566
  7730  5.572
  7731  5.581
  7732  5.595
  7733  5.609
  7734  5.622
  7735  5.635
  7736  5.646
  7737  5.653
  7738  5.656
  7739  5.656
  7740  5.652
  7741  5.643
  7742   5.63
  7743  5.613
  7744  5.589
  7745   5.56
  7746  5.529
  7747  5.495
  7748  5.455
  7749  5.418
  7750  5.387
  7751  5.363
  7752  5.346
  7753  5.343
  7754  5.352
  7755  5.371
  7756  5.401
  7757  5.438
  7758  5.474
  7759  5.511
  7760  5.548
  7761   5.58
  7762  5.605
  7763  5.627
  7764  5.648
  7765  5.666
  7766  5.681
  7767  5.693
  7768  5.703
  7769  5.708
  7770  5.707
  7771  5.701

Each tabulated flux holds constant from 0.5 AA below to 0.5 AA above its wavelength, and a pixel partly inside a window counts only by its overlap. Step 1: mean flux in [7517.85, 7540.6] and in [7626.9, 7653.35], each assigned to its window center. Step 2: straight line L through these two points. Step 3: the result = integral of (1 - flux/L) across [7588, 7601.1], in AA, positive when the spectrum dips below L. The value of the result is -0.2 AA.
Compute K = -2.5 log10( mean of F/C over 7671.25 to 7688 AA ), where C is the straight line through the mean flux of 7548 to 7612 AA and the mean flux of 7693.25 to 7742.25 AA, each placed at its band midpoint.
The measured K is 0.045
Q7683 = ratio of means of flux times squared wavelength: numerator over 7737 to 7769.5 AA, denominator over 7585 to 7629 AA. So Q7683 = 1.0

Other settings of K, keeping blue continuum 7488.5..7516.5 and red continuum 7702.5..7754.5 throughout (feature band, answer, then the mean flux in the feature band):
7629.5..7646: -0.03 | 5.9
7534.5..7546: -0.05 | 6.22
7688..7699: 0.02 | 5.55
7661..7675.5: 0.05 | 5.42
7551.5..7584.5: 0.03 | 5.72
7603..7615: -0.05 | 6.09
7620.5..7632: 0.00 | 5.77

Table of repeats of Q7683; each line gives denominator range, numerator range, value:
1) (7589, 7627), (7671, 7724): 0.94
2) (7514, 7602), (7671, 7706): 0.96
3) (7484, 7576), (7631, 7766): 0.97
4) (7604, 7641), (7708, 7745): 0.98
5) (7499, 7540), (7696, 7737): 0.96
